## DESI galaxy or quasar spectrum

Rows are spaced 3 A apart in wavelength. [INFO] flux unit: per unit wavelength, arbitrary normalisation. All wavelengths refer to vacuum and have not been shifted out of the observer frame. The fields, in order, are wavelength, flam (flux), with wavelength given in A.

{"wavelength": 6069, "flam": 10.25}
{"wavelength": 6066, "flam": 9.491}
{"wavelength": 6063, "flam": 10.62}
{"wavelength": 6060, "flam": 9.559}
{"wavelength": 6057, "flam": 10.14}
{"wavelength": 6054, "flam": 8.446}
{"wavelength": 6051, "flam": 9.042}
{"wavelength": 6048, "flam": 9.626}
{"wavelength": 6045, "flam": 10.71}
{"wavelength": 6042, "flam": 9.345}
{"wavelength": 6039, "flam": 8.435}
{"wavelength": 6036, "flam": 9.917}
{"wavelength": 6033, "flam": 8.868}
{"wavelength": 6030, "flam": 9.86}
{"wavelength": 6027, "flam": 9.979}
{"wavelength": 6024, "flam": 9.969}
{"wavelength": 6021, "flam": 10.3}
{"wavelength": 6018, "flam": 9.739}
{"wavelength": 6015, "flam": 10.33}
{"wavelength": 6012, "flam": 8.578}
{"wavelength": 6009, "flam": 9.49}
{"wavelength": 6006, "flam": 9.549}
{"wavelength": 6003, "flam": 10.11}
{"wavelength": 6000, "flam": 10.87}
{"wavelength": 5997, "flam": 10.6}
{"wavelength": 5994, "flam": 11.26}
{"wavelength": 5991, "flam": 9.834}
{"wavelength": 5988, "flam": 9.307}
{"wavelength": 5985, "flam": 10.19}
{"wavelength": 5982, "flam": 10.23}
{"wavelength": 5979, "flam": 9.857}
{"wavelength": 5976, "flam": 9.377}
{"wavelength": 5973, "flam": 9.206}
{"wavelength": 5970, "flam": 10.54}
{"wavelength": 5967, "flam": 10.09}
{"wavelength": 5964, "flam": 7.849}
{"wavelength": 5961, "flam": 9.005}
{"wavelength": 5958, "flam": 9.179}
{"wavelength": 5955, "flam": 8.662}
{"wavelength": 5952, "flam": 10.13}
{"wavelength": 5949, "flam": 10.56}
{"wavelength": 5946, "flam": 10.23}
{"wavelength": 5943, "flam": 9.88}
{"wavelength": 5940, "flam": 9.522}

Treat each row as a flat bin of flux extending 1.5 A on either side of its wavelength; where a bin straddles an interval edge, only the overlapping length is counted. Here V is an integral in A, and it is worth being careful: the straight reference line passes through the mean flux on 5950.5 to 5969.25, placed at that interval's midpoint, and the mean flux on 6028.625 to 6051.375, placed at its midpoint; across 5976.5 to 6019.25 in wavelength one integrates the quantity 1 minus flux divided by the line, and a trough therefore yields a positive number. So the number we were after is -2.9 A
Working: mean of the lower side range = 9.21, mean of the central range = 9.98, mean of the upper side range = 9.49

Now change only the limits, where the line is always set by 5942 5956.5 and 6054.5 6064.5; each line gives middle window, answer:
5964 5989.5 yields 0.4 A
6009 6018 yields 0.4 A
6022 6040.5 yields 0.7 A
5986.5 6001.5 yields -0.7 A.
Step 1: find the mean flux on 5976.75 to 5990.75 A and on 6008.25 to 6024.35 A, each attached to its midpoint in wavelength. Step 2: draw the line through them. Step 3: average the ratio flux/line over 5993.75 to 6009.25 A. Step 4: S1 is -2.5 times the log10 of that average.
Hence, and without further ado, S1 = -0.06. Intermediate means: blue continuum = 9.86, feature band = 10.3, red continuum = 9.73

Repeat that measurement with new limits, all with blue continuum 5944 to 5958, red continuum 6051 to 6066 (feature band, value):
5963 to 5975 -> 0.03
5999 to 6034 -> -0.01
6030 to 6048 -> 0.02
